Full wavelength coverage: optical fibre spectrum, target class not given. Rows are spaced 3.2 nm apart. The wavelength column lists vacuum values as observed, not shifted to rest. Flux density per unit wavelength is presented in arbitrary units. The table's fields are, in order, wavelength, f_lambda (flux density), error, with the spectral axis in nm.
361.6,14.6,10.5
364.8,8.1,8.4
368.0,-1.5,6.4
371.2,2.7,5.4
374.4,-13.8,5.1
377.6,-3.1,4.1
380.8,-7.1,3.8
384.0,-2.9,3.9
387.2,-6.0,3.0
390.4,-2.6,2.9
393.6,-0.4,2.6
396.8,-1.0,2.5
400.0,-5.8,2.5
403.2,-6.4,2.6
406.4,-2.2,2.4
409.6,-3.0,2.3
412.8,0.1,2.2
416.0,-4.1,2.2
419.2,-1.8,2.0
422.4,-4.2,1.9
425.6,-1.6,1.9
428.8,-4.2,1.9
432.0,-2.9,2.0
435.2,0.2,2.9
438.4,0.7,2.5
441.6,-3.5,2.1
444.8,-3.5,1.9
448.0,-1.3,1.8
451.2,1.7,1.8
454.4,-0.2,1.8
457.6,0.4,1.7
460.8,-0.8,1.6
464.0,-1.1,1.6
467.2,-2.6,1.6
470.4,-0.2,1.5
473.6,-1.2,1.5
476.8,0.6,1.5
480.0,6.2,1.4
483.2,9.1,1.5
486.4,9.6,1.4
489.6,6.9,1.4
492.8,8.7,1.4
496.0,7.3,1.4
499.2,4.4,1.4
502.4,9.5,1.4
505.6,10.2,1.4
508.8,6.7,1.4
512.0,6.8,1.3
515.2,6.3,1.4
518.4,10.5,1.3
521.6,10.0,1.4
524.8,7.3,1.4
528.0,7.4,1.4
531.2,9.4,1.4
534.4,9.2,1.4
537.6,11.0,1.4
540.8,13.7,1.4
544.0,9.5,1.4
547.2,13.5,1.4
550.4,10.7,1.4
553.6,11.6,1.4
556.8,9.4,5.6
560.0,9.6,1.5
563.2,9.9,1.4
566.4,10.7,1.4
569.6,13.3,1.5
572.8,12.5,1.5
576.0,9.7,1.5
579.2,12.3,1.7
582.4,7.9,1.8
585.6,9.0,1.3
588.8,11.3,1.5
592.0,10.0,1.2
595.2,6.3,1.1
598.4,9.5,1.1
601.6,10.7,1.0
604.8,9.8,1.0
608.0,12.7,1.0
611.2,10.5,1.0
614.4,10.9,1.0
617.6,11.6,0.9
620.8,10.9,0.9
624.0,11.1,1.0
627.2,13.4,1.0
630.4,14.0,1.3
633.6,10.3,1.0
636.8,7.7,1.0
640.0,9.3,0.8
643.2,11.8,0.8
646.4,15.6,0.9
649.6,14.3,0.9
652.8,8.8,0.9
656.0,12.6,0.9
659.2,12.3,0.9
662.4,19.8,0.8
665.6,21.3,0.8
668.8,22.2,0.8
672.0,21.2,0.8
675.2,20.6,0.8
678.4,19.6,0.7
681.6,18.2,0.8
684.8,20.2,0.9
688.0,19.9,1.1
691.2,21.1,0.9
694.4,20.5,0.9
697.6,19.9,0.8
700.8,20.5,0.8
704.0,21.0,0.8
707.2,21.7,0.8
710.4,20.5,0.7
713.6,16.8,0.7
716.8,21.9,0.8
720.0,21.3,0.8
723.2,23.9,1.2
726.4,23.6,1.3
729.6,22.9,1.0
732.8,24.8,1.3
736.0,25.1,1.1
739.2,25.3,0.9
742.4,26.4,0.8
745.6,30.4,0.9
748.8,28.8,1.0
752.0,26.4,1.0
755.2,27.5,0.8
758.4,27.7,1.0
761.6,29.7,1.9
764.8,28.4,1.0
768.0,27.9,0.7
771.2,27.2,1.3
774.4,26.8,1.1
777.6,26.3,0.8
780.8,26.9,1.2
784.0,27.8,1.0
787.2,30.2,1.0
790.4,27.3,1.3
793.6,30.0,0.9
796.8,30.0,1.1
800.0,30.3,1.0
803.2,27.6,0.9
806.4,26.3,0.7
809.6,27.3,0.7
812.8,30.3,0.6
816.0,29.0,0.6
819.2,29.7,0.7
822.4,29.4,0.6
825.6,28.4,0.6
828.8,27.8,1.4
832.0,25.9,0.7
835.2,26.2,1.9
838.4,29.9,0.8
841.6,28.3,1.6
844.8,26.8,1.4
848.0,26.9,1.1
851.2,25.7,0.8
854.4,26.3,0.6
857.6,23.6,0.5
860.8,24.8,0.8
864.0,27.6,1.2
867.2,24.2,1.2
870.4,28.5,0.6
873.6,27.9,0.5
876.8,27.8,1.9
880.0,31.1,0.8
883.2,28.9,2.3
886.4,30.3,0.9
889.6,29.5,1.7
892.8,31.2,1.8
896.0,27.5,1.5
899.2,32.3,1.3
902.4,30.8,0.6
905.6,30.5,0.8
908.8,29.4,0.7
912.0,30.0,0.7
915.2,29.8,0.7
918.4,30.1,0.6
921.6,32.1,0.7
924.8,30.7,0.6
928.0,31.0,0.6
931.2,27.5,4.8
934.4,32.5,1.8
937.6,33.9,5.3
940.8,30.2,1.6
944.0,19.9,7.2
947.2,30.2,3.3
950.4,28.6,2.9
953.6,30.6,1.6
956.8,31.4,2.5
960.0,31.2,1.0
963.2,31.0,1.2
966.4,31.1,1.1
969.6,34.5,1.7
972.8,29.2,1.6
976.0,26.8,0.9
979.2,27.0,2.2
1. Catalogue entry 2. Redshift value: 0.658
